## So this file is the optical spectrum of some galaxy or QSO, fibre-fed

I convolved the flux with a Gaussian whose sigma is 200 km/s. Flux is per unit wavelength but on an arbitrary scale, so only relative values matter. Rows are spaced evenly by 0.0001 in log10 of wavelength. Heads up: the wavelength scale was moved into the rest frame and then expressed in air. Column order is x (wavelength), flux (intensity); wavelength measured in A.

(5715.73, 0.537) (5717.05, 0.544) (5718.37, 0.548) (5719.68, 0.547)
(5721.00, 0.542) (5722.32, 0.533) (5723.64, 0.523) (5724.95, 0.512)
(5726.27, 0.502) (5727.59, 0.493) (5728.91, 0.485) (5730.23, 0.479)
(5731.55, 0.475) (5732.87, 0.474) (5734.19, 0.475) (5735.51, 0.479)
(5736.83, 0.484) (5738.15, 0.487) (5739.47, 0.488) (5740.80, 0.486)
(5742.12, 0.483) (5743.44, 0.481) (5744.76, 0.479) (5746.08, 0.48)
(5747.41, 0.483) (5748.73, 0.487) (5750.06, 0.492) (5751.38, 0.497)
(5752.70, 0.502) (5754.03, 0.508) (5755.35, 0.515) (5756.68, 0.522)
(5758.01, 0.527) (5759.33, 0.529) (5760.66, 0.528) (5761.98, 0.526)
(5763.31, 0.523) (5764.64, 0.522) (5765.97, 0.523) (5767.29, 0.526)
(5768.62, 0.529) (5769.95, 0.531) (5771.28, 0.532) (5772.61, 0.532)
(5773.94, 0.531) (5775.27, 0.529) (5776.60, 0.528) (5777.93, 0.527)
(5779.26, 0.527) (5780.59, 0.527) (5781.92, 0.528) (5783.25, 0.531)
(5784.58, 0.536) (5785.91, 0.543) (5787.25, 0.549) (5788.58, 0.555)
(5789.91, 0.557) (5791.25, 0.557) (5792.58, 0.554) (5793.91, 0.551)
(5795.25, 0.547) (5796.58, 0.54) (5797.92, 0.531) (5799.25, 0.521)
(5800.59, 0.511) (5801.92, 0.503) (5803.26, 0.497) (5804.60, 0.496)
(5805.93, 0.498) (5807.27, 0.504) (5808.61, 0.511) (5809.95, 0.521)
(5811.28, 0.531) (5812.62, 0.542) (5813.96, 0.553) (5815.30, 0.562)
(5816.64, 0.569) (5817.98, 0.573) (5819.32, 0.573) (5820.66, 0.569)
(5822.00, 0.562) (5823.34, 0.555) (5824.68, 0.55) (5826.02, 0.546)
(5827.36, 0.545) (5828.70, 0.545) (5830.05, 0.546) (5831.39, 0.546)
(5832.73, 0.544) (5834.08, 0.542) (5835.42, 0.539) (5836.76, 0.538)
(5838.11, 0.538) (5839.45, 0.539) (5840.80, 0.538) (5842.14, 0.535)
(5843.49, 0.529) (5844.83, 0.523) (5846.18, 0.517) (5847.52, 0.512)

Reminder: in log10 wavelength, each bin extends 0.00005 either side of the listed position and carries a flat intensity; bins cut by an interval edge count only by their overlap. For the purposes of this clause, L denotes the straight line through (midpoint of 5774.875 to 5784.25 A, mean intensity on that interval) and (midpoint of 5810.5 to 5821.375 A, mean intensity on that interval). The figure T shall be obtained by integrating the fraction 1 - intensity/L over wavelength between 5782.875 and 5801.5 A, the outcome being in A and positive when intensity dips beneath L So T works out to -0.1 A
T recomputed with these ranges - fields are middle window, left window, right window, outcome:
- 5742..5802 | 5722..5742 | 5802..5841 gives -1.2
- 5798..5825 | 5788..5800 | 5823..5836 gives 0.5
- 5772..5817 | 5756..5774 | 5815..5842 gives 0.5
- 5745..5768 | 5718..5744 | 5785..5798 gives 0.4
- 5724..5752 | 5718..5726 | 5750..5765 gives 2.1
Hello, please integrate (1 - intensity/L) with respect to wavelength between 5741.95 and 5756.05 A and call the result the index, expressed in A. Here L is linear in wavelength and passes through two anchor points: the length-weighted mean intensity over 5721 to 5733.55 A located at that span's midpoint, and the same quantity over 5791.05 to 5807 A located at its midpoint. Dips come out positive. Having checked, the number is 0.42 A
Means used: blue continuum 0.5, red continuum 0.524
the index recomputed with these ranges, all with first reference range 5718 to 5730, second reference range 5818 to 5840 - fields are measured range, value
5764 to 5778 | 0.1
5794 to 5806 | 0.5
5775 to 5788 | 0.1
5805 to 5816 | 0.3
